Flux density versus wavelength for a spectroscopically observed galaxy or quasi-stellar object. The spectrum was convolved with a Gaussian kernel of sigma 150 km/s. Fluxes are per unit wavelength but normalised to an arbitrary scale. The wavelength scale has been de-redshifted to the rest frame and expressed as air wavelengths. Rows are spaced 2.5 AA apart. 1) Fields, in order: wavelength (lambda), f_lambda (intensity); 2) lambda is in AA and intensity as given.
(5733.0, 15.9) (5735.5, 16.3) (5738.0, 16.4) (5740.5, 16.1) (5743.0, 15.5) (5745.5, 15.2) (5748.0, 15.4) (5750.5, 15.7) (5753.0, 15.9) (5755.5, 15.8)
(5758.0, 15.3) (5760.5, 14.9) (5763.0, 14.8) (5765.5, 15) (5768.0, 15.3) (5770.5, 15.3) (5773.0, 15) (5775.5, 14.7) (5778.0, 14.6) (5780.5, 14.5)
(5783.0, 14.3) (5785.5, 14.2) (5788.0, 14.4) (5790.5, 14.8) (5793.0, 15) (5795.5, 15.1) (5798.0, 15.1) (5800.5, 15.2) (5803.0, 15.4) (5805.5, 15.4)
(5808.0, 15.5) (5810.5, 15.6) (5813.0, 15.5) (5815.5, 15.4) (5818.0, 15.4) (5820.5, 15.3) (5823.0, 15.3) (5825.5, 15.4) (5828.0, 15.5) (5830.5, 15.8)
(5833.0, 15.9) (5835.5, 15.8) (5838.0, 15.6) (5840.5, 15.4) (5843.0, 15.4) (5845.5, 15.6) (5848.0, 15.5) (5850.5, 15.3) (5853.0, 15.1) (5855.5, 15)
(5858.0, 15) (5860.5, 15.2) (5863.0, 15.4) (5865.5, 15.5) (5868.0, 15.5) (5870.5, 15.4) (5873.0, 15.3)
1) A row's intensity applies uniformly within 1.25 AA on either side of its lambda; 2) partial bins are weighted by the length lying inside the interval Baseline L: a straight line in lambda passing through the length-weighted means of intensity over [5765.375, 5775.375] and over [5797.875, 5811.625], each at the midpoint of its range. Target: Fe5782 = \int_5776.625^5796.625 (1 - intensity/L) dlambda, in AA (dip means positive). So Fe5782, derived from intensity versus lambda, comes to 0.8 AA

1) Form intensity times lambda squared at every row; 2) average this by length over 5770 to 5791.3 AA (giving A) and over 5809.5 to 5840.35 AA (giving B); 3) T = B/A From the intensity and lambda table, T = 1.1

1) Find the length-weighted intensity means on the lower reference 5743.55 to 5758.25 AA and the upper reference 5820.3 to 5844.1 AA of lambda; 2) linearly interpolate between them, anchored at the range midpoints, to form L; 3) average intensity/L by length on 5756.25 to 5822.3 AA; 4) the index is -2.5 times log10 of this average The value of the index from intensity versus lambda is 0.04 mag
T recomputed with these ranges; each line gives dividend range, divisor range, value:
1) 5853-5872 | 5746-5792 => 1.05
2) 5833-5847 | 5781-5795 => 1.09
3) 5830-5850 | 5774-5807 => 1.07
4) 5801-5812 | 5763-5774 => 1.04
